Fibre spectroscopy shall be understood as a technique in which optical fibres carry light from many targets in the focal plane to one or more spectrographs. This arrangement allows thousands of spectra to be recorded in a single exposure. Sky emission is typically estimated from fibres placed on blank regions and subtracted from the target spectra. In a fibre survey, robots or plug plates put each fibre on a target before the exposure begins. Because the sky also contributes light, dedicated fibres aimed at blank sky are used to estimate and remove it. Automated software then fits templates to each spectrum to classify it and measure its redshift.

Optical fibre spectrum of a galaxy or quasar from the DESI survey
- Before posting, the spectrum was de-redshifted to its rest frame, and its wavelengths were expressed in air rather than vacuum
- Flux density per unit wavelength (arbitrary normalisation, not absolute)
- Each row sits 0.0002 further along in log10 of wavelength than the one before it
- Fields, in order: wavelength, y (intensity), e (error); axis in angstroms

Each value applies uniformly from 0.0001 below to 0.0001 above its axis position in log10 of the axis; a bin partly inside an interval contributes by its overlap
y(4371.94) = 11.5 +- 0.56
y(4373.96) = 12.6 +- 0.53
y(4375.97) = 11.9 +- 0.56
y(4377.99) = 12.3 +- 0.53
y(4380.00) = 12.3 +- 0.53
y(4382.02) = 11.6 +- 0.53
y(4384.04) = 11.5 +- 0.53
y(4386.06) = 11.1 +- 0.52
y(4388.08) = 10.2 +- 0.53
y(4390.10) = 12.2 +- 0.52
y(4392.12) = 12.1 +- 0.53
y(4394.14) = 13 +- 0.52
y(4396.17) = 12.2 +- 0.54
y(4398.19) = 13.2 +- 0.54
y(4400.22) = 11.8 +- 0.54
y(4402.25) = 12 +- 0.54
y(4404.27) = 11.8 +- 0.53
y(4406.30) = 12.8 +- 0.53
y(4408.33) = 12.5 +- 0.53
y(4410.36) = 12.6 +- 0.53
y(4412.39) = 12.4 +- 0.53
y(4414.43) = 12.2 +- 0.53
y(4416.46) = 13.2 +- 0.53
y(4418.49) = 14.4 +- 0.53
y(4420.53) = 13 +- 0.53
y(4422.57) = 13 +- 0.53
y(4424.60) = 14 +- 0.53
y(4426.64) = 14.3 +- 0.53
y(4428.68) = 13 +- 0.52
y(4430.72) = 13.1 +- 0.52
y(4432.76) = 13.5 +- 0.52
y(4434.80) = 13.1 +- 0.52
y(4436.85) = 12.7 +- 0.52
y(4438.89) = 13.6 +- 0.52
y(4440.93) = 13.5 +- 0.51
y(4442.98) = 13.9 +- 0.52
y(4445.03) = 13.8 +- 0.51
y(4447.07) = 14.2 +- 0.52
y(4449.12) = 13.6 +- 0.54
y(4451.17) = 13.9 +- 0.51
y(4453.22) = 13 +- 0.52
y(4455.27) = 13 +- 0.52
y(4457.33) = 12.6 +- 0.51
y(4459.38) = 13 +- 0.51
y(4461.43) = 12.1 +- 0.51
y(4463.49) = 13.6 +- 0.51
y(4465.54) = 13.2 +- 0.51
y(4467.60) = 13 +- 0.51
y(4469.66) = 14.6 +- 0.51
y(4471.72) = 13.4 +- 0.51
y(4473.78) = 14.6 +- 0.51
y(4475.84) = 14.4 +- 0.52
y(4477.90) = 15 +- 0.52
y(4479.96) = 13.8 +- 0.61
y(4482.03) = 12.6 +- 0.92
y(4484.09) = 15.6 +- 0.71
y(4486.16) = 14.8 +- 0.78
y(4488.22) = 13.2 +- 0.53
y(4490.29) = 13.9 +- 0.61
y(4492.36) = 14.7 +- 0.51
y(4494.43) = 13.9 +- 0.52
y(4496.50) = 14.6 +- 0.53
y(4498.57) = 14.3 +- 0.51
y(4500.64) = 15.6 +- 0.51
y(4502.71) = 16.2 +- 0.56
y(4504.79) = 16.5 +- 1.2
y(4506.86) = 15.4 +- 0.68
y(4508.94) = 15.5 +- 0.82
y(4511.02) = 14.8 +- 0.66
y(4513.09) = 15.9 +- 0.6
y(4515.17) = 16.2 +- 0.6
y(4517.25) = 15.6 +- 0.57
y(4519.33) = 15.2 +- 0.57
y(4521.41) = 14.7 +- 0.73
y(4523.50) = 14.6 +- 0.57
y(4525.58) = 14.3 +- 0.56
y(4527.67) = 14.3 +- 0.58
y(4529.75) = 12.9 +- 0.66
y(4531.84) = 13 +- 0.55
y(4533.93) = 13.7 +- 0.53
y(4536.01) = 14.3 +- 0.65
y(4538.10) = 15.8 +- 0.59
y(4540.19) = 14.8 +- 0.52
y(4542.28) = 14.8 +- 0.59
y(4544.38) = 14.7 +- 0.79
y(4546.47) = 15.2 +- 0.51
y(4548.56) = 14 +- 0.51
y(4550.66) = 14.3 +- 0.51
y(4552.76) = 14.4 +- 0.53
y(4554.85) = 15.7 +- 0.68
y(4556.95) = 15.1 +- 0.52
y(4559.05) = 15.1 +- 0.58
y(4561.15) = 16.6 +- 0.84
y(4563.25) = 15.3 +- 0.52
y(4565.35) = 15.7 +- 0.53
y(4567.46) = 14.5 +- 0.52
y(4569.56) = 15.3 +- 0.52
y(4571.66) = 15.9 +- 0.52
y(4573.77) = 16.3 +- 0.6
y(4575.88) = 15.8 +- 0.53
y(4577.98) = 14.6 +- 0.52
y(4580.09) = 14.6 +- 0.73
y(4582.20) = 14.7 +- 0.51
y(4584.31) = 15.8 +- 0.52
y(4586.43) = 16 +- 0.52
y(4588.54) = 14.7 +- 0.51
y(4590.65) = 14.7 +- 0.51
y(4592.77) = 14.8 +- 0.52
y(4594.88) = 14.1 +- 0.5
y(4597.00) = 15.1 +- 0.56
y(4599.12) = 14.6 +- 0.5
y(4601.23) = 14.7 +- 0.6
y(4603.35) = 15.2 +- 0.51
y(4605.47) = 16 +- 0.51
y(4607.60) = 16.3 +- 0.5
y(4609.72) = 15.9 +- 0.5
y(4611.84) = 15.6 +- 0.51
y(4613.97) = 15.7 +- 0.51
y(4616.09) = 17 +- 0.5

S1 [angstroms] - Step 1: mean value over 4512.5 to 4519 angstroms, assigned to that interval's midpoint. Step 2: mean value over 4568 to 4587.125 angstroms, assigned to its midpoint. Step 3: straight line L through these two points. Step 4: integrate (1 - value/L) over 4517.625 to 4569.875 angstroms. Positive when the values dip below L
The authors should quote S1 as 3.0 angstroms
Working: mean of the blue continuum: 15.8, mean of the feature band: 14.7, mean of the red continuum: 15.4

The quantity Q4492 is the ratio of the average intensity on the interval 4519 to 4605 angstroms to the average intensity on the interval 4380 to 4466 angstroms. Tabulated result 1.16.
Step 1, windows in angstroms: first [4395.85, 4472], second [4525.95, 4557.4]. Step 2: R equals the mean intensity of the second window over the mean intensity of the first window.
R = 1.1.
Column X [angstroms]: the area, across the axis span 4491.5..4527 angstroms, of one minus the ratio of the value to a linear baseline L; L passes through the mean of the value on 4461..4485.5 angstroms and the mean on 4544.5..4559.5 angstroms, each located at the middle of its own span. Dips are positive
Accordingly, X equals -2.1 angstroms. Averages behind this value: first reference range 13.9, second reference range 14.8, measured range 15.2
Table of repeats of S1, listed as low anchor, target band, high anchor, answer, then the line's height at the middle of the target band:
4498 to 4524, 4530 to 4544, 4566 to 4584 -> 0.9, 15.4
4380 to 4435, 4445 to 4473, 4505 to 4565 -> 0.3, 13.5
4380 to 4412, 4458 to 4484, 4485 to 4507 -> 0.8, 14.1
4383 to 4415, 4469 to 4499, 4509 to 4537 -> -0.9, 13.8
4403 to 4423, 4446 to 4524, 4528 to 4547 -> -3.7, 13.7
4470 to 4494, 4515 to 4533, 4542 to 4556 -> 0.1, 14.5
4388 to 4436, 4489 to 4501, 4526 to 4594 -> -0.4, 14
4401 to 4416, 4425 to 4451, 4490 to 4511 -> -0.6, 13.2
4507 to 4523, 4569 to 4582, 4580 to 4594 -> -0.2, 15.1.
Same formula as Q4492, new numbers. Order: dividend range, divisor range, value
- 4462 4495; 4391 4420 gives 1.11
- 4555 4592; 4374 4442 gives 1.22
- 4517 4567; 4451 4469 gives 1.13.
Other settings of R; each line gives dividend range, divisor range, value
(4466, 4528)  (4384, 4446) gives 1.15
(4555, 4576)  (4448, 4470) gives 1.18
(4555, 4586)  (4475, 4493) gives 1.08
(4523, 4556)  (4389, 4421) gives 1.15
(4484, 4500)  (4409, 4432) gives 1.09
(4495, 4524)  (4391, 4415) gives 1.24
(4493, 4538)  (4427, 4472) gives 1.11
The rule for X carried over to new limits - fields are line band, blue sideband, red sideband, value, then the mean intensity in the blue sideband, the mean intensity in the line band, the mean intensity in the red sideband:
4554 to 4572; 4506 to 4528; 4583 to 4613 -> -0.3 angstroms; 15.2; 15.4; 15.2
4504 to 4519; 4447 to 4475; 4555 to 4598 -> -1.5 angstroms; 13.4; 15.7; 15.2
